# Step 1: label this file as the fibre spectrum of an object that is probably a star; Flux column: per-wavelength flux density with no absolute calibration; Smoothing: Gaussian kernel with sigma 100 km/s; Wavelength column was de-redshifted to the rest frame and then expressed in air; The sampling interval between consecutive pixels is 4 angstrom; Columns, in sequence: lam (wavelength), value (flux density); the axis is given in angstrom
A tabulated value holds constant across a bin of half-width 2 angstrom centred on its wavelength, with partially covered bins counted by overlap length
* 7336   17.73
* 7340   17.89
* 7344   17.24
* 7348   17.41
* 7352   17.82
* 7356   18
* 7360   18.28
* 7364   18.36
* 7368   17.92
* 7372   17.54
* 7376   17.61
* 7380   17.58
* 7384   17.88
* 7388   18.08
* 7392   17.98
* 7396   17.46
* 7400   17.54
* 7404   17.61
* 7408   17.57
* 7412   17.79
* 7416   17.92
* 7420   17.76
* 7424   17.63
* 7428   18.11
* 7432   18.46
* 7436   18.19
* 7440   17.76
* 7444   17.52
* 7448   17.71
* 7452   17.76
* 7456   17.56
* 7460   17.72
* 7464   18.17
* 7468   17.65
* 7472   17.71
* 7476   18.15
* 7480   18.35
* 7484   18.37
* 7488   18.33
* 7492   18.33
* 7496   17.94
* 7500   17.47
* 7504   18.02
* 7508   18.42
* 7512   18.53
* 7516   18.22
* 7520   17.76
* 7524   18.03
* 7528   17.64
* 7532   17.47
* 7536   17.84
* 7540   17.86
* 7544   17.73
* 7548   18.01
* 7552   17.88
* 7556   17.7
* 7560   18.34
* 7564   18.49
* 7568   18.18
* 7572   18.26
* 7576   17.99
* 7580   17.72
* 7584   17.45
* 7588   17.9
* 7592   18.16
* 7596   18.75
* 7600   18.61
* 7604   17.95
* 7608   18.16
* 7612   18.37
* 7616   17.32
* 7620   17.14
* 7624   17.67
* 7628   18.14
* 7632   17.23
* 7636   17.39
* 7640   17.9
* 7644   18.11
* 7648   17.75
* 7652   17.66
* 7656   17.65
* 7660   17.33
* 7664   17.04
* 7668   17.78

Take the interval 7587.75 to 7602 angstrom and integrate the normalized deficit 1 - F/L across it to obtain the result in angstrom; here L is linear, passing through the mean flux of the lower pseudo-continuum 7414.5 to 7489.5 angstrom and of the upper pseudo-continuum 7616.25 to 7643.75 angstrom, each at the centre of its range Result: -0.60 angstrom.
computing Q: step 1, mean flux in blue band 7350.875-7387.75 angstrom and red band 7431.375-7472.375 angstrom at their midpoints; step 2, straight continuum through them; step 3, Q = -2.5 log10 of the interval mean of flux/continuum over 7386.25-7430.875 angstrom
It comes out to 0.00 mag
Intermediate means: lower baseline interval 17.9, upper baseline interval 17.8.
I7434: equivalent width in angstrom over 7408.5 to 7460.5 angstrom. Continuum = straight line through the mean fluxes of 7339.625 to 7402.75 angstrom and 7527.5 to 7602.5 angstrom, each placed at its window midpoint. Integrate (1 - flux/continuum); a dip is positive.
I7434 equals 0.1 angstrom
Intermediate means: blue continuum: 17.8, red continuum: 18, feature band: 17.8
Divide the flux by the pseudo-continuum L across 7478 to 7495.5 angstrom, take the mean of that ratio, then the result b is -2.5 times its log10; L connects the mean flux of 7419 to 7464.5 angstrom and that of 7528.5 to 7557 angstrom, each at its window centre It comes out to -0.03 mag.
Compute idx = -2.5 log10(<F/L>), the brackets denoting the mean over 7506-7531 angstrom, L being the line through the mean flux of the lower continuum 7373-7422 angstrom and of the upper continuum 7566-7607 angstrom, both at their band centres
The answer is -0.01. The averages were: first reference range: 17.7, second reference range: 18.1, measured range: 18.1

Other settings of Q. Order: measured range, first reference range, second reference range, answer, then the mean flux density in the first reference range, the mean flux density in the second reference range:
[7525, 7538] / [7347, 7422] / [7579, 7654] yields 0.01 mag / 17.8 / 17.9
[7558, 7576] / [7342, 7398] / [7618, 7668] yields -0.04 mag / 17.8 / 17.6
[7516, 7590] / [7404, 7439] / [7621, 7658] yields -0.01 mag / 17.9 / 17.7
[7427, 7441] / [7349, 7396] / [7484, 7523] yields -0.01 mag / 17.9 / 18.1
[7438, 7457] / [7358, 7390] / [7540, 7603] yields 0.02 mag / 17.9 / 18.1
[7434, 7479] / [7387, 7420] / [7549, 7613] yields 0.00 mag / 17.7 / 18.1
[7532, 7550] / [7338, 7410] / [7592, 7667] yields 0.00 mag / 17.8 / 17.8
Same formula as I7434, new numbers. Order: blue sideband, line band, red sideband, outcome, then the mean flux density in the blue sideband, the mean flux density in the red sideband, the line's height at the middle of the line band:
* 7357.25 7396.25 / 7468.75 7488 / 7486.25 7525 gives -0.1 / 17.9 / 18.1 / 18.1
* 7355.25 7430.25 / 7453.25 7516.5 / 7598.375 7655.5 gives -0.8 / 17.8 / 17.8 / 17.8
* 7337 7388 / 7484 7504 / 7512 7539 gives -0.2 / 17.8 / 17.9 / 17.9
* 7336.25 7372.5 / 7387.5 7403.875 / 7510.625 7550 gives 0.1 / 17.8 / 17.9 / 17.9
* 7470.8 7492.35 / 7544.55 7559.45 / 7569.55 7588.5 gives 0.1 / 18.2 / 17.9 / 18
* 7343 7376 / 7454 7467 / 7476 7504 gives 0.2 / 17.8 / 18.1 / 18.1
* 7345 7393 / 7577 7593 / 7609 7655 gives -0.1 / 17.9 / 17.7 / 17.7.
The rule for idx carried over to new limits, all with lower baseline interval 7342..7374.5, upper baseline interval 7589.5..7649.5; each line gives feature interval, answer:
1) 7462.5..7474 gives 0.002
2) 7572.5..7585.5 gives 0.006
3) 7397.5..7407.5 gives 0.016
